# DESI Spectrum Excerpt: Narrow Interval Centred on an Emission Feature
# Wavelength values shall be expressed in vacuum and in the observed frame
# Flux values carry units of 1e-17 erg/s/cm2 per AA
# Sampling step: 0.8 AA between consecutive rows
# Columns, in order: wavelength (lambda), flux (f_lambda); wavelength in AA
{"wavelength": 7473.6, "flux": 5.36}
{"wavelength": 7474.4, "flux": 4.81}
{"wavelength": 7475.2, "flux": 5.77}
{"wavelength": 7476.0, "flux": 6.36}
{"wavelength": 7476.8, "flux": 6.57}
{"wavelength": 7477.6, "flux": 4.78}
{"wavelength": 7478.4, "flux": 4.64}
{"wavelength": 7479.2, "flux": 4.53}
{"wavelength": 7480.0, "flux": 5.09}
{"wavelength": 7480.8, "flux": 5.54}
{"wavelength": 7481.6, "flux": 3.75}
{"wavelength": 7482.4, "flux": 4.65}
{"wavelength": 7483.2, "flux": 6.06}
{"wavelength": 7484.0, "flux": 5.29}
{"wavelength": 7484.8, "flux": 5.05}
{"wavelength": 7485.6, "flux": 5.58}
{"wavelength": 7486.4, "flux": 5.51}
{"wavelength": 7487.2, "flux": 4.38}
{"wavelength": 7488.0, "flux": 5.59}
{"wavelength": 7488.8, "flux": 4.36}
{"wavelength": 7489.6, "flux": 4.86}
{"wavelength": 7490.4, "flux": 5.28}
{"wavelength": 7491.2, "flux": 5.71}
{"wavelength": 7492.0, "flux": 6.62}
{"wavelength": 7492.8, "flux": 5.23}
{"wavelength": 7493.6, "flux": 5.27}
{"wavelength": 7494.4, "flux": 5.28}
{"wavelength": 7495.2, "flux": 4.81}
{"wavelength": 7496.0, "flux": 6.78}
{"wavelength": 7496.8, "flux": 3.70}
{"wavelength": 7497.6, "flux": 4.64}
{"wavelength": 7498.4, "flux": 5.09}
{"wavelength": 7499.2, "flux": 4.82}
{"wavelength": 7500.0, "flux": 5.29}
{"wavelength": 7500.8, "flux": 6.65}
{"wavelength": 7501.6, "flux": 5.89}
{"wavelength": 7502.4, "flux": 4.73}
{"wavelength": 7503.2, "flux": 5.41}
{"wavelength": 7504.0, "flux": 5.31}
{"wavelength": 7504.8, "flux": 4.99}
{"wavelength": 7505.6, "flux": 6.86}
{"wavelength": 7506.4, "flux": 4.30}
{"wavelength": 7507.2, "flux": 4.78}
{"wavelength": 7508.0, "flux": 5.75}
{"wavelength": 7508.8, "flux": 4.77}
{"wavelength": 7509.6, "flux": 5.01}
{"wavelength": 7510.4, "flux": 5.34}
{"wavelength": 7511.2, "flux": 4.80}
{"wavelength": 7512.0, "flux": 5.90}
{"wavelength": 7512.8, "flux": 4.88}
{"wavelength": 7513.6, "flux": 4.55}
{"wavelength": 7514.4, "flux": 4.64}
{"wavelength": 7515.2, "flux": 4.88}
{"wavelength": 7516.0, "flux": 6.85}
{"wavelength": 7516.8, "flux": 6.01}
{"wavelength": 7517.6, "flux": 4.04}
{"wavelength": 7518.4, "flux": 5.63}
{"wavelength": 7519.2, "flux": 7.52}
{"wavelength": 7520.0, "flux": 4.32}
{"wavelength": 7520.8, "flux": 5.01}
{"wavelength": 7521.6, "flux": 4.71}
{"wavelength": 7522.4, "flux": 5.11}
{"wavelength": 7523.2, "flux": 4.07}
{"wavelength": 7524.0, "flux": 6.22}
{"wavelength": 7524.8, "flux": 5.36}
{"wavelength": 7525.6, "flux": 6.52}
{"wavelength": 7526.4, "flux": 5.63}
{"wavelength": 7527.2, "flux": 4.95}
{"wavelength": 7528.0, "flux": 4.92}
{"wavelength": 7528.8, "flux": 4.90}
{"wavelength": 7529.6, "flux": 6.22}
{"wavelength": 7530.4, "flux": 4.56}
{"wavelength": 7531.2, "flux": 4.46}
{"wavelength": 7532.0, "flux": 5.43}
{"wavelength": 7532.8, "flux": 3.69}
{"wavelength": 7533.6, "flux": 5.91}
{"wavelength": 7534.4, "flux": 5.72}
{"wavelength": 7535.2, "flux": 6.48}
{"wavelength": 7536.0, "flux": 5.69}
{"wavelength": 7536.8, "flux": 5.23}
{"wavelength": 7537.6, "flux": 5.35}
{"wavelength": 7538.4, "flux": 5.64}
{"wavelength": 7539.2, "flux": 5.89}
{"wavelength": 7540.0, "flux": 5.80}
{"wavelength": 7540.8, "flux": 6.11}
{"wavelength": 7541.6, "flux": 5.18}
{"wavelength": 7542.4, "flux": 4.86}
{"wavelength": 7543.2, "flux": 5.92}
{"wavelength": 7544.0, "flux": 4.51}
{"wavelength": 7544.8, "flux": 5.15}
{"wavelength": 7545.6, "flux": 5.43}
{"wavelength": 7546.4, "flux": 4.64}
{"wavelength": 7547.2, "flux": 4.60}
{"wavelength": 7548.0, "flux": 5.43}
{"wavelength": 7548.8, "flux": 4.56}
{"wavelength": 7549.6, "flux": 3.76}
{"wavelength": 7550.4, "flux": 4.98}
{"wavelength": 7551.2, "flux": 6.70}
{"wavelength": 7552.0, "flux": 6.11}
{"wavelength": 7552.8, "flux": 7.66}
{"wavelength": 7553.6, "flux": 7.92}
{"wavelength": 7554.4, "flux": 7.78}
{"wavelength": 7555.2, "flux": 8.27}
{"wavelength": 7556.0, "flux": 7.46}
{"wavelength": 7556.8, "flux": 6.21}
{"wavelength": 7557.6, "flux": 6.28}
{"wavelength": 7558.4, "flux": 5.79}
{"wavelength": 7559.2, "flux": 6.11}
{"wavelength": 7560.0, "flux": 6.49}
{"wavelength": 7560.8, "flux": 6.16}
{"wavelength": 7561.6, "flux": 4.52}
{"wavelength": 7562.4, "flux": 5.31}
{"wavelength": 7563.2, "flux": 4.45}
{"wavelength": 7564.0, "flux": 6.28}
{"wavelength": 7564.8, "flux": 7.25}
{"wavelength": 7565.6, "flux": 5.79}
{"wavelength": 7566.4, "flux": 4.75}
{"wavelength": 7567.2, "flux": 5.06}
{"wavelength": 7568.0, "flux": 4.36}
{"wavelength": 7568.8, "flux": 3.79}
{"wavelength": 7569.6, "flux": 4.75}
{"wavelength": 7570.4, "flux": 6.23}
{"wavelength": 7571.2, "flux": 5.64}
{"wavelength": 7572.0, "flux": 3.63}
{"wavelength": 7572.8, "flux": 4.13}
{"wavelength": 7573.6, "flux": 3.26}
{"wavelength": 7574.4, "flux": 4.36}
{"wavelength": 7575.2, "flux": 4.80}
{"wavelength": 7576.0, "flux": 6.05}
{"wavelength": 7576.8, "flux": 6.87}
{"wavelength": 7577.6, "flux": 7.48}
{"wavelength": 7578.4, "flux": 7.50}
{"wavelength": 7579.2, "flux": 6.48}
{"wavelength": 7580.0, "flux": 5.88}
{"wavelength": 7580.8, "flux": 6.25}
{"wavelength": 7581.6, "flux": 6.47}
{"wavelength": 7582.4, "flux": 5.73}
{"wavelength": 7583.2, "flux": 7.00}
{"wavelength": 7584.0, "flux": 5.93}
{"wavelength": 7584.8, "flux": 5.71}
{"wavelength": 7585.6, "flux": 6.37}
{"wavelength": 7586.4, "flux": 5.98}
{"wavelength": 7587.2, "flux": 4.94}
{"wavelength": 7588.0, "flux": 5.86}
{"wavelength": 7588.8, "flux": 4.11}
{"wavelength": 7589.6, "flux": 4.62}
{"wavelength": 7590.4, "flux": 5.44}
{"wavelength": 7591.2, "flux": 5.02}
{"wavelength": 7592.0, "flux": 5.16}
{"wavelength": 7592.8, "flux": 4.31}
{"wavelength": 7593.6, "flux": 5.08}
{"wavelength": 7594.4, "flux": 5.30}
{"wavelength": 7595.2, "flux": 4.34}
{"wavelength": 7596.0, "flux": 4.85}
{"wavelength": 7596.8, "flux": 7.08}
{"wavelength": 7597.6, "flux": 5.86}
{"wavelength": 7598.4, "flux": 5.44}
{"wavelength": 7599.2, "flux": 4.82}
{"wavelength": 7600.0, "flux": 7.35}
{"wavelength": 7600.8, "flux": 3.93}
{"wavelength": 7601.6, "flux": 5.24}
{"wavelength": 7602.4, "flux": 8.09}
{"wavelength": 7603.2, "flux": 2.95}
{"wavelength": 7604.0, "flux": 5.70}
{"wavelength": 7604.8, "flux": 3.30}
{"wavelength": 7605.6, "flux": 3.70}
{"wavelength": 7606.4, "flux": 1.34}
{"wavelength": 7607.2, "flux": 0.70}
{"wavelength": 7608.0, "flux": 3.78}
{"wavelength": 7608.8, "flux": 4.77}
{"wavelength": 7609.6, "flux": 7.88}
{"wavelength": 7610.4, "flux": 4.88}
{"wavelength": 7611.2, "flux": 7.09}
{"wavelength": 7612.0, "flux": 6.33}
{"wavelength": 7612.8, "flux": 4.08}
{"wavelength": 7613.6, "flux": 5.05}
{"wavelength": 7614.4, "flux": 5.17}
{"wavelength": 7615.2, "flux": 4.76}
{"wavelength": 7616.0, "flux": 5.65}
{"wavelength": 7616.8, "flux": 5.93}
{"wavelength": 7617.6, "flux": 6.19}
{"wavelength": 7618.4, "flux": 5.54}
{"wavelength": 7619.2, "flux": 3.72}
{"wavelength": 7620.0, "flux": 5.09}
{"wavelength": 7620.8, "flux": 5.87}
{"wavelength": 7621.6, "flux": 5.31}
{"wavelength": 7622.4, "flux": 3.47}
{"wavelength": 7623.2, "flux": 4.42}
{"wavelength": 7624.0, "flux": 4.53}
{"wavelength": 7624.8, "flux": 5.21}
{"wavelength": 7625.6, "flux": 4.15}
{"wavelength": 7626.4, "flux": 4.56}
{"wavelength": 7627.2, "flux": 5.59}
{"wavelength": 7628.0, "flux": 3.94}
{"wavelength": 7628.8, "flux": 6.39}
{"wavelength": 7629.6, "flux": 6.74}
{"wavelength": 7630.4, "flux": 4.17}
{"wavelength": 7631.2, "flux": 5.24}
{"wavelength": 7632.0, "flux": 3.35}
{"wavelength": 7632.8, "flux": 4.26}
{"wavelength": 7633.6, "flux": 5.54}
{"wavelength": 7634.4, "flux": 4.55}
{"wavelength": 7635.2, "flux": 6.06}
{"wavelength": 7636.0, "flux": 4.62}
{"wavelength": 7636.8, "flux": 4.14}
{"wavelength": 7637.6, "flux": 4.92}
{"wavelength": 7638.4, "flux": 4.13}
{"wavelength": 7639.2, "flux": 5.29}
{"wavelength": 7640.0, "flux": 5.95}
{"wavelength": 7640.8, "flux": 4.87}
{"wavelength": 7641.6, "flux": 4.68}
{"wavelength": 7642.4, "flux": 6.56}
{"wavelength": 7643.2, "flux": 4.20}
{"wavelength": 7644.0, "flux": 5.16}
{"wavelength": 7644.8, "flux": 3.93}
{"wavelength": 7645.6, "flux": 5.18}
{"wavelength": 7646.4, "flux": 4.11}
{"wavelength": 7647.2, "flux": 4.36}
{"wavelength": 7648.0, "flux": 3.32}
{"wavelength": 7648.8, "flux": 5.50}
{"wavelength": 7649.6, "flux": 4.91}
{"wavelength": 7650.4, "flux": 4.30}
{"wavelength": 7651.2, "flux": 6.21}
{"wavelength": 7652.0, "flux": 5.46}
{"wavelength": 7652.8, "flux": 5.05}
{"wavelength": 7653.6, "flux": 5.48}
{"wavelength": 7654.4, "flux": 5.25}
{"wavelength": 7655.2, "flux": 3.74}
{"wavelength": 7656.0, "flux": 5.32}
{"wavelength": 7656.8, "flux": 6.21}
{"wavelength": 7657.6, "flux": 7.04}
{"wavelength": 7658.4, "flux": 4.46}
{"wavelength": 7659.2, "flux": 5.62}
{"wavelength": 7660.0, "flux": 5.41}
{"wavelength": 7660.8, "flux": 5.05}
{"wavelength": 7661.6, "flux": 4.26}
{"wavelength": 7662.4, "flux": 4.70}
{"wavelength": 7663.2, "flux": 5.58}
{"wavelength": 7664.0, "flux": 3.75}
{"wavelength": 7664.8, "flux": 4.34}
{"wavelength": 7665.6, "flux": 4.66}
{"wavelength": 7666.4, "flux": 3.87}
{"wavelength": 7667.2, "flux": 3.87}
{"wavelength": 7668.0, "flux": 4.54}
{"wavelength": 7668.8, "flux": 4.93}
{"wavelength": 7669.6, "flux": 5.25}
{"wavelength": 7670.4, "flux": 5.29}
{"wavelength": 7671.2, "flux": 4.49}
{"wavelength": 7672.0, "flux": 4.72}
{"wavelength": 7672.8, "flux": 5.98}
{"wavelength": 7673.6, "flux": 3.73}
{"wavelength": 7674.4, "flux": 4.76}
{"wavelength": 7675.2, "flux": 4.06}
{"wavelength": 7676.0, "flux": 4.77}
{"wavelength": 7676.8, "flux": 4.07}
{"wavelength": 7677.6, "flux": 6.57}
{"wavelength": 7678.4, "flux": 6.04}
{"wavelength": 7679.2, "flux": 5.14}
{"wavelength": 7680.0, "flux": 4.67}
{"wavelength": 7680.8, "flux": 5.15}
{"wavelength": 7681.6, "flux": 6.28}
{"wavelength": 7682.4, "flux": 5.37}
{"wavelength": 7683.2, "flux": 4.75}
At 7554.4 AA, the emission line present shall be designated H-alpha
